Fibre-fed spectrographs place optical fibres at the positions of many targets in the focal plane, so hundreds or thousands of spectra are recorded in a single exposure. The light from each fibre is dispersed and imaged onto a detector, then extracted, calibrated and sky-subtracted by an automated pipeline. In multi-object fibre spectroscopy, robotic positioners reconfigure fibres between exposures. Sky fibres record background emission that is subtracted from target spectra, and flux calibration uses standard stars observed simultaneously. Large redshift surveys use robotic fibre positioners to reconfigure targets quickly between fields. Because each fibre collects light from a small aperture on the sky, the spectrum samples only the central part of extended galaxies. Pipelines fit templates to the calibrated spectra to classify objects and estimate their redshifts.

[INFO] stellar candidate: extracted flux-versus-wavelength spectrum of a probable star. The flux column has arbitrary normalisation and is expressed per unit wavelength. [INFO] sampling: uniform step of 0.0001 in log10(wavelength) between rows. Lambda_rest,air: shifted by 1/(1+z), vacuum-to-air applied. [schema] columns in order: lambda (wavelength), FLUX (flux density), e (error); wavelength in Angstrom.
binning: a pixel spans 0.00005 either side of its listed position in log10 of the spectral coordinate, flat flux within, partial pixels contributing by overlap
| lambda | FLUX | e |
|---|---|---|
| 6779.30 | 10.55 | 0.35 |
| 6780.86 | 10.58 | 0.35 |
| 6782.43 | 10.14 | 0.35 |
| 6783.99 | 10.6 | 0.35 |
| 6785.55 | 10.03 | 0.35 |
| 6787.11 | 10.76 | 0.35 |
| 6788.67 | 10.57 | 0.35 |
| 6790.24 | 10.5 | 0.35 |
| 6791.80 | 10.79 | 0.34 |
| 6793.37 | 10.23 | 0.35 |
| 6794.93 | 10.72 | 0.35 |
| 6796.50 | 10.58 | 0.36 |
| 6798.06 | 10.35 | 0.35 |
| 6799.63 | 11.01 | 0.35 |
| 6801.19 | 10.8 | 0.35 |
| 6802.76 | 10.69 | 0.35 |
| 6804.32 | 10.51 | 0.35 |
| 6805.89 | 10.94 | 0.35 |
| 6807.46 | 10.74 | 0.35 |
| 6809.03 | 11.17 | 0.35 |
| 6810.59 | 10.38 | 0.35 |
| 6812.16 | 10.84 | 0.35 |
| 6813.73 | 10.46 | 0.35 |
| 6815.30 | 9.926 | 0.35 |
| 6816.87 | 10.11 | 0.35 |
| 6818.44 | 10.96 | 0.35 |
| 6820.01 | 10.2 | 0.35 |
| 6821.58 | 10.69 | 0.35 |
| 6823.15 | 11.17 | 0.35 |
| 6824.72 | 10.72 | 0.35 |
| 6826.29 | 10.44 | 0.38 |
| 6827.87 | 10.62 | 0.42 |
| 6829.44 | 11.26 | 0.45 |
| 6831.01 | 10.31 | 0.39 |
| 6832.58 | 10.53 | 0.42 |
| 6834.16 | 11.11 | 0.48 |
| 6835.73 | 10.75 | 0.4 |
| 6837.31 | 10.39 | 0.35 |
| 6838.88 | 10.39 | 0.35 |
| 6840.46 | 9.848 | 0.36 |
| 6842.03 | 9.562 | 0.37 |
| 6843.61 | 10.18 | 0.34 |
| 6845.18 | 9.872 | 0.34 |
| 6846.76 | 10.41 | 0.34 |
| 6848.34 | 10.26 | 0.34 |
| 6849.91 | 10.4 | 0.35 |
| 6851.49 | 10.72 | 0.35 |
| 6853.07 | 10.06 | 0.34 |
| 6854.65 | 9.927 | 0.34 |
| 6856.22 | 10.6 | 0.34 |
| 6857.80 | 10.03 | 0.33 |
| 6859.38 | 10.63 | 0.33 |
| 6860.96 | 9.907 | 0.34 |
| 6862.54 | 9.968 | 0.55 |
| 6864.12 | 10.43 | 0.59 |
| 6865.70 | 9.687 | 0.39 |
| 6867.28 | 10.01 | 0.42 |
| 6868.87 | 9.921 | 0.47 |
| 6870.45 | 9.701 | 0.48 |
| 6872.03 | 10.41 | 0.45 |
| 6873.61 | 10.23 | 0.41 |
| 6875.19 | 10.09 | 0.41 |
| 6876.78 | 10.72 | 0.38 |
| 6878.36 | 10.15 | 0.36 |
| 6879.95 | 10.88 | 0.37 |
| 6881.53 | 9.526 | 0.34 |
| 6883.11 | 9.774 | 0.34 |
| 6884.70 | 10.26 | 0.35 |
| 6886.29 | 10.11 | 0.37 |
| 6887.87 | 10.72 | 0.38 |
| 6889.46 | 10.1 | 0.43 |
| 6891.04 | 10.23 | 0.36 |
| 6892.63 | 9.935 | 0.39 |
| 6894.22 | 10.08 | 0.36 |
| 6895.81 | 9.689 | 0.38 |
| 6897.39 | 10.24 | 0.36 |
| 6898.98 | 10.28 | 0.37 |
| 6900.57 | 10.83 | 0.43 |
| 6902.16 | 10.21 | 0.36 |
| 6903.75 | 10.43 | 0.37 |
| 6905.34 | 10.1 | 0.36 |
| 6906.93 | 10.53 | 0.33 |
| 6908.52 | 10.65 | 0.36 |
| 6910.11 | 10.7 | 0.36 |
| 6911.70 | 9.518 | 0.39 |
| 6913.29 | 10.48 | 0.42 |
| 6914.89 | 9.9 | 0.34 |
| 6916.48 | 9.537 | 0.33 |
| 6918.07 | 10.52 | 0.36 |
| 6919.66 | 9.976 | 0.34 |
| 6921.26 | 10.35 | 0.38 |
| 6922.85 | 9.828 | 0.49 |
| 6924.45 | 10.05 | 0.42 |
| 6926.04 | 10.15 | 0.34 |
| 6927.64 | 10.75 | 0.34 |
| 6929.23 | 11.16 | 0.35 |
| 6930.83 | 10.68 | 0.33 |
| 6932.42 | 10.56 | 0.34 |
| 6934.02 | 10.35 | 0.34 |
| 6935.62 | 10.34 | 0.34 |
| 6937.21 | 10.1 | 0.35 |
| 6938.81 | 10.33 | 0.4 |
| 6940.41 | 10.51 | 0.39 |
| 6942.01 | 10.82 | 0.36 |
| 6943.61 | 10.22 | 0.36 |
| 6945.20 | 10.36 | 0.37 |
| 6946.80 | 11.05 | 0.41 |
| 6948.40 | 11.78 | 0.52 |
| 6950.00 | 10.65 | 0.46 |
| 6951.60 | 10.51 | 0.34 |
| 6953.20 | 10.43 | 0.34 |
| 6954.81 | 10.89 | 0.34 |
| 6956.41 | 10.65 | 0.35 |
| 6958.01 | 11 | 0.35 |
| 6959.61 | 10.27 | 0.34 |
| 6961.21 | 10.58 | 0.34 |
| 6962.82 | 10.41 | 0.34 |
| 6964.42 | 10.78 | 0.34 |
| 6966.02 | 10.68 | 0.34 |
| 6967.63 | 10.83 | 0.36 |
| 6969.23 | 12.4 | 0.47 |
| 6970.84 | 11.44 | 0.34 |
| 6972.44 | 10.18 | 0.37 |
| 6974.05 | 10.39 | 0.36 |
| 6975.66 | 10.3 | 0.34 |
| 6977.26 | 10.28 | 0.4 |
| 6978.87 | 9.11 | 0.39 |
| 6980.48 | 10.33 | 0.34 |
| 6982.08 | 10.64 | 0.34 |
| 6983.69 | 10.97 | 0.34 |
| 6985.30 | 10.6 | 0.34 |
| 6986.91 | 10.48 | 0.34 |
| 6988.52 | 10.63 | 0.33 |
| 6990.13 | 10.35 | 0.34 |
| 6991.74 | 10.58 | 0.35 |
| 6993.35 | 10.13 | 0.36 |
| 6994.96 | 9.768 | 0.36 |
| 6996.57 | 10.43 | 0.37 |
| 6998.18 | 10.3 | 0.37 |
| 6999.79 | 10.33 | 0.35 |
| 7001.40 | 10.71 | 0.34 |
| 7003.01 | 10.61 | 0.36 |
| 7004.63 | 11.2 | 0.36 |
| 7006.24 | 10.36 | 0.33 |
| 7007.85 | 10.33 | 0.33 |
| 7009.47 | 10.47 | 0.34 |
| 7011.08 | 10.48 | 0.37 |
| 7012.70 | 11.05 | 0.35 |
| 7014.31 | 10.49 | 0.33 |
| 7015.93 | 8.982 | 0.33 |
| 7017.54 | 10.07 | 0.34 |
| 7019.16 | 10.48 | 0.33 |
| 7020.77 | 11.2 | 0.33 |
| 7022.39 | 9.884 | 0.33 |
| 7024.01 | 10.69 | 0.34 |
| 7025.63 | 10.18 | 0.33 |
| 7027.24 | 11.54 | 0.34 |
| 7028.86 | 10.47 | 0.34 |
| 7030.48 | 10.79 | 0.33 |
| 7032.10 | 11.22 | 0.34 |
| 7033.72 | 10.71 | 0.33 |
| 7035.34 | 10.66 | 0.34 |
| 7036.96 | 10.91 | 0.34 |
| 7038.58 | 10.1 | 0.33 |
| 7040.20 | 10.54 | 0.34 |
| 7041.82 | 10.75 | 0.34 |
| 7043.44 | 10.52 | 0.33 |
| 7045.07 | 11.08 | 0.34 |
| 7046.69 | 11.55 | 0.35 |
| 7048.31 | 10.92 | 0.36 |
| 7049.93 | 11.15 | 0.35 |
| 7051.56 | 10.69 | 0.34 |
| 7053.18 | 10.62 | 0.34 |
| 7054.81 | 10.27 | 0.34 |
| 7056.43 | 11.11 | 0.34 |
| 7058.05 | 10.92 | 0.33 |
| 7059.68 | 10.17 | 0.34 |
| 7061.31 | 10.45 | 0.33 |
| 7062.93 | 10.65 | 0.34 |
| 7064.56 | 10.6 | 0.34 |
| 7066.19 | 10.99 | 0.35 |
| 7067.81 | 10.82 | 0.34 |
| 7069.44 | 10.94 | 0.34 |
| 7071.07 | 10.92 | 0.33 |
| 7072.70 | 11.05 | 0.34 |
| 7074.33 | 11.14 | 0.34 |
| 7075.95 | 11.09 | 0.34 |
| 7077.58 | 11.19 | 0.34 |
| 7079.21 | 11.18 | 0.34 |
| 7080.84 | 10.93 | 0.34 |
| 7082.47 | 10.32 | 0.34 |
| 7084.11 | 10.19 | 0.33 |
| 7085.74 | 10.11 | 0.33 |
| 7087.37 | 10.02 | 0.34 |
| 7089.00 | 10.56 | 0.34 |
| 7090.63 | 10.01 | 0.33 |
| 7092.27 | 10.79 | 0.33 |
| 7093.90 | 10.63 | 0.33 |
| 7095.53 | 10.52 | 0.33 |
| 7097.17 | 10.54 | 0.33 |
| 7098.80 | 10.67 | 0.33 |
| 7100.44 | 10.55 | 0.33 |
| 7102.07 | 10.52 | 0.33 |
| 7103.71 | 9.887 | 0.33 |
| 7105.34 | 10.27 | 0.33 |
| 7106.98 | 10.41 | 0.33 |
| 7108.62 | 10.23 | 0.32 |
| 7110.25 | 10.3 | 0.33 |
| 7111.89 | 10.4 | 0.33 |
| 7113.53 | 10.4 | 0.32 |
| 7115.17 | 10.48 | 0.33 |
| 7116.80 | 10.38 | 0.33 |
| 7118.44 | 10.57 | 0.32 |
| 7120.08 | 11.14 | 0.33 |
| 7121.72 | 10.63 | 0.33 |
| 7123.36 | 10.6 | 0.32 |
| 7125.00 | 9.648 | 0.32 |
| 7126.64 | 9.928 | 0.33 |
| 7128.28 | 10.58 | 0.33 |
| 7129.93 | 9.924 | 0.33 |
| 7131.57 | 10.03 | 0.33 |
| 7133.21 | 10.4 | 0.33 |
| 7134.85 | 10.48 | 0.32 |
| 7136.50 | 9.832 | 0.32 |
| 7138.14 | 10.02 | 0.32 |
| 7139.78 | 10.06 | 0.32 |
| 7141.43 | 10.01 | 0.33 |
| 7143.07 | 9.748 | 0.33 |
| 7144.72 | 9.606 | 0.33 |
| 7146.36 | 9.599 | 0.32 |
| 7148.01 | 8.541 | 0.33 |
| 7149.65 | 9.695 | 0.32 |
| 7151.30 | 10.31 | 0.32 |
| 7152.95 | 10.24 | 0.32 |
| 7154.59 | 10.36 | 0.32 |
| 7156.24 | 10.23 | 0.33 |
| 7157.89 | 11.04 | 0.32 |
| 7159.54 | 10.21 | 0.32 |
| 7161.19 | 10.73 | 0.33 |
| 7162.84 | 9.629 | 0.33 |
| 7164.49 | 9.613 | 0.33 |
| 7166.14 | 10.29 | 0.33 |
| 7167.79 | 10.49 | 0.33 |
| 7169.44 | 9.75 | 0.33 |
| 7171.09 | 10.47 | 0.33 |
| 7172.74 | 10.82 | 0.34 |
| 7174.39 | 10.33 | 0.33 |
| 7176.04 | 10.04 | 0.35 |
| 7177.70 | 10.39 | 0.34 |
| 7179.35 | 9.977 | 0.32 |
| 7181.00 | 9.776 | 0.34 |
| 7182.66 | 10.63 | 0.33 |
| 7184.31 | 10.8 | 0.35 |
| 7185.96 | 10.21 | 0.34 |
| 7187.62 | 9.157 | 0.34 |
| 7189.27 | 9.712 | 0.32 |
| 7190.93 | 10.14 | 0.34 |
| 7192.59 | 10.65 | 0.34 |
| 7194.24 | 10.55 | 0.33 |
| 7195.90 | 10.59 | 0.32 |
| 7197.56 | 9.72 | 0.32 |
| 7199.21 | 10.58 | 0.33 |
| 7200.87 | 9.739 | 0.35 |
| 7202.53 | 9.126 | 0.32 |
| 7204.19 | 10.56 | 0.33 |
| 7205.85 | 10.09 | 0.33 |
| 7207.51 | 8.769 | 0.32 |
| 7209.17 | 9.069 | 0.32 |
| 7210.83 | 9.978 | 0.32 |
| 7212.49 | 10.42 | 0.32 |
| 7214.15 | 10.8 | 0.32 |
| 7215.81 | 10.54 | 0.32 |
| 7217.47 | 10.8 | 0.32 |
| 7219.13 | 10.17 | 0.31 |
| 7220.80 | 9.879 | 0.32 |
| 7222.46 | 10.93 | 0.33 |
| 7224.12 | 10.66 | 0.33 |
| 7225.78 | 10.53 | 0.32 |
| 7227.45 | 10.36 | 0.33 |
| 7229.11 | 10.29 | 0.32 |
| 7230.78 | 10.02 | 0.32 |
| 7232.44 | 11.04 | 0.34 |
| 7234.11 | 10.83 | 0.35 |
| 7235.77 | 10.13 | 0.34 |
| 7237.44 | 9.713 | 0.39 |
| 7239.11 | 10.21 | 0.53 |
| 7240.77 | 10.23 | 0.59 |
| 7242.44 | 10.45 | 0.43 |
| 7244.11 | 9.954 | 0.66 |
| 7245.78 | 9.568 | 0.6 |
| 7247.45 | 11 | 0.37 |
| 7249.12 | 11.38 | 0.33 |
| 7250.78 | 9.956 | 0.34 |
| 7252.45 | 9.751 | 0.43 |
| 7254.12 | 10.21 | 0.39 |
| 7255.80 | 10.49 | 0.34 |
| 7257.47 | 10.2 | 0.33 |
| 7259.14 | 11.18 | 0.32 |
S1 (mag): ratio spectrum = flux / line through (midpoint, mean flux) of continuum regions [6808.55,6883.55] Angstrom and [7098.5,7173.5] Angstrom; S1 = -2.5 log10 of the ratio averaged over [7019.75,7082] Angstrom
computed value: -0.06 mag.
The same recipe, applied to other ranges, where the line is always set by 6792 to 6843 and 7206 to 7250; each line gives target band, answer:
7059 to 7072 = -0.03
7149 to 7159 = 0.00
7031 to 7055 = -0.04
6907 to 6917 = 0.04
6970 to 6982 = 0.02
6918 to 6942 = 0.01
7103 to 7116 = 0.01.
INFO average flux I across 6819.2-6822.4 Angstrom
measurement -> 10.5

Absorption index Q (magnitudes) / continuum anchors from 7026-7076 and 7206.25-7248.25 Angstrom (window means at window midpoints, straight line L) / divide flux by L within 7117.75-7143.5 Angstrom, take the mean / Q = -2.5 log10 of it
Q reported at 0.03 mag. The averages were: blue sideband 10.8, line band 10.2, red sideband 10.3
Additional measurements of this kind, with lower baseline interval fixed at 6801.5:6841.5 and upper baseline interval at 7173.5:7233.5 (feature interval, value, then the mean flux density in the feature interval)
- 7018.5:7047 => -0.04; 10.7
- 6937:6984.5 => -0.02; 10.6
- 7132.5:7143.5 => 0.02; 10.1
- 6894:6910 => 0.02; 10.3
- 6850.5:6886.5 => 0.04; 10.2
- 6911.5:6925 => 0.05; 10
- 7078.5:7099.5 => -0.02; 10.5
